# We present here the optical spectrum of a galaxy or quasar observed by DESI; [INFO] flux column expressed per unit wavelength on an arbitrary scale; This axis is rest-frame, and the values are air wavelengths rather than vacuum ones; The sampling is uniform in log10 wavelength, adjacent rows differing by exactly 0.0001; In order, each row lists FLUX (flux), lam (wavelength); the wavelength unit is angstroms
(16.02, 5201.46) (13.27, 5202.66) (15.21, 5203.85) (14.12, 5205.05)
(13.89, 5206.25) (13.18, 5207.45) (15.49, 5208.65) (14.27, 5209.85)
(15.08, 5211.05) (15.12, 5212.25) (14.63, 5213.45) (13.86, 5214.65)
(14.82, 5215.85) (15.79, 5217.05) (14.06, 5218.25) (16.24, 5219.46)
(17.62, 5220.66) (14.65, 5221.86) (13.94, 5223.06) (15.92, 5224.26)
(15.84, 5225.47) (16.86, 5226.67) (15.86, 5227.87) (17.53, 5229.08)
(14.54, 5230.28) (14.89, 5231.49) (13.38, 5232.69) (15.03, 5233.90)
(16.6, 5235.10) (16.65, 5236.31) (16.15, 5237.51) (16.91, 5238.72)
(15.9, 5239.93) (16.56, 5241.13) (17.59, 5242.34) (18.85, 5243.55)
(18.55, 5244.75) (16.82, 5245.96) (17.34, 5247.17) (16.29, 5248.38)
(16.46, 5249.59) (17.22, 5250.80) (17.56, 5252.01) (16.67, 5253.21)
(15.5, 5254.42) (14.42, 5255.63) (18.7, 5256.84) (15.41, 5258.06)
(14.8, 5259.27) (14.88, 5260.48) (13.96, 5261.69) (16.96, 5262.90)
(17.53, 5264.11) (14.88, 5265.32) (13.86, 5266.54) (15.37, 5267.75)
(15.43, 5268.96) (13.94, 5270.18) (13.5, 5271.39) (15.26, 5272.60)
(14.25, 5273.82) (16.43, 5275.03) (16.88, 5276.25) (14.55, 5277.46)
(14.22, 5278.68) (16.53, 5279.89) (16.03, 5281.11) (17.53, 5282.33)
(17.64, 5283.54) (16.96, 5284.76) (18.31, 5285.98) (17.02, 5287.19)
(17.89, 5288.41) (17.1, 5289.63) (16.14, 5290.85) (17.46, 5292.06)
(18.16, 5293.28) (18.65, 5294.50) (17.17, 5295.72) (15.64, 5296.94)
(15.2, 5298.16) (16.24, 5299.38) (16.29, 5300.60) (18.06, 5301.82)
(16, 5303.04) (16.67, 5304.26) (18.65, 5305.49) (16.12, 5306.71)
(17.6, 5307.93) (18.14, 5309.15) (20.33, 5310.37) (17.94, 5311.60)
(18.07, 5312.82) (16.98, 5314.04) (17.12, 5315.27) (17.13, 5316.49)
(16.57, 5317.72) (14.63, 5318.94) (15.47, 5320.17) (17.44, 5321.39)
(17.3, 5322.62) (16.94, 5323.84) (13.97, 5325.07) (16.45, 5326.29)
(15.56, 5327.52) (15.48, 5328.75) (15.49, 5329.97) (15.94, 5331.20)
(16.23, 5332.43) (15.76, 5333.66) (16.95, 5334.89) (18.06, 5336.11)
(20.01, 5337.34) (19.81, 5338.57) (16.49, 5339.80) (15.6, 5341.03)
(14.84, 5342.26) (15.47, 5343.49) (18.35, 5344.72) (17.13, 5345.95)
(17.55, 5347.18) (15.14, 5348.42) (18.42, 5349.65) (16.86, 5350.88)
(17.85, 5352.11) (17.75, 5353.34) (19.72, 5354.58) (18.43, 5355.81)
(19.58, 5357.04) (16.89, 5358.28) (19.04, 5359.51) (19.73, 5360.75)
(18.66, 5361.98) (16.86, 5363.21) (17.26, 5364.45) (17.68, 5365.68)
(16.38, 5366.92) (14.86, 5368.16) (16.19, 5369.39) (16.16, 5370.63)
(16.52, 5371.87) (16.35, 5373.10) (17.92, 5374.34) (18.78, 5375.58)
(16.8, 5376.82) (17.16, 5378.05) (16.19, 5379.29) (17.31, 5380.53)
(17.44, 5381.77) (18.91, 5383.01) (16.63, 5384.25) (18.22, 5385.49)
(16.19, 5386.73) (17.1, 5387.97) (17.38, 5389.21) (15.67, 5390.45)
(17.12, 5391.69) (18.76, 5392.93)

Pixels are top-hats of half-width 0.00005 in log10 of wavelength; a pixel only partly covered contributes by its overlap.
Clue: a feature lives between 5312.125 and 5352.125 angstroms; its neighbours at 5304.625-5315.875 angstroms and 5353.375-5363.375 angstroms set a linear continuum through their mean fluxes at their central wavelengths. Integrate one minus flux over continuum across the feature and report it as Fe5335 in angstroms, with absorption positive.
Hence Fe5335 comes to 3.3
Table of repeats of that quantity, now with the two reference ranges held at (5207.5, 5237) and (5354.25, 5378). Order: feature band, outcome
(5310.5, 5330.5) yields 0.39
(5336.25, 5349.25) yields 0.06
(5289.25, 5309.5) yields -0.60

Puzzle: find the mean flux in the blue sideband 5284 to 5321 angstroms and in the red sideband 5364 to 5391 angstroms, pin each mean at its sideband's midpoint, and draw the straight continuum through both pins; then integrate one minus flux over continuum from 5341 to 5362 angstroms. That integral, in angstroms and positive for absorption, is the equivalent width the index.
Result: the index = -0.8 angstroms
